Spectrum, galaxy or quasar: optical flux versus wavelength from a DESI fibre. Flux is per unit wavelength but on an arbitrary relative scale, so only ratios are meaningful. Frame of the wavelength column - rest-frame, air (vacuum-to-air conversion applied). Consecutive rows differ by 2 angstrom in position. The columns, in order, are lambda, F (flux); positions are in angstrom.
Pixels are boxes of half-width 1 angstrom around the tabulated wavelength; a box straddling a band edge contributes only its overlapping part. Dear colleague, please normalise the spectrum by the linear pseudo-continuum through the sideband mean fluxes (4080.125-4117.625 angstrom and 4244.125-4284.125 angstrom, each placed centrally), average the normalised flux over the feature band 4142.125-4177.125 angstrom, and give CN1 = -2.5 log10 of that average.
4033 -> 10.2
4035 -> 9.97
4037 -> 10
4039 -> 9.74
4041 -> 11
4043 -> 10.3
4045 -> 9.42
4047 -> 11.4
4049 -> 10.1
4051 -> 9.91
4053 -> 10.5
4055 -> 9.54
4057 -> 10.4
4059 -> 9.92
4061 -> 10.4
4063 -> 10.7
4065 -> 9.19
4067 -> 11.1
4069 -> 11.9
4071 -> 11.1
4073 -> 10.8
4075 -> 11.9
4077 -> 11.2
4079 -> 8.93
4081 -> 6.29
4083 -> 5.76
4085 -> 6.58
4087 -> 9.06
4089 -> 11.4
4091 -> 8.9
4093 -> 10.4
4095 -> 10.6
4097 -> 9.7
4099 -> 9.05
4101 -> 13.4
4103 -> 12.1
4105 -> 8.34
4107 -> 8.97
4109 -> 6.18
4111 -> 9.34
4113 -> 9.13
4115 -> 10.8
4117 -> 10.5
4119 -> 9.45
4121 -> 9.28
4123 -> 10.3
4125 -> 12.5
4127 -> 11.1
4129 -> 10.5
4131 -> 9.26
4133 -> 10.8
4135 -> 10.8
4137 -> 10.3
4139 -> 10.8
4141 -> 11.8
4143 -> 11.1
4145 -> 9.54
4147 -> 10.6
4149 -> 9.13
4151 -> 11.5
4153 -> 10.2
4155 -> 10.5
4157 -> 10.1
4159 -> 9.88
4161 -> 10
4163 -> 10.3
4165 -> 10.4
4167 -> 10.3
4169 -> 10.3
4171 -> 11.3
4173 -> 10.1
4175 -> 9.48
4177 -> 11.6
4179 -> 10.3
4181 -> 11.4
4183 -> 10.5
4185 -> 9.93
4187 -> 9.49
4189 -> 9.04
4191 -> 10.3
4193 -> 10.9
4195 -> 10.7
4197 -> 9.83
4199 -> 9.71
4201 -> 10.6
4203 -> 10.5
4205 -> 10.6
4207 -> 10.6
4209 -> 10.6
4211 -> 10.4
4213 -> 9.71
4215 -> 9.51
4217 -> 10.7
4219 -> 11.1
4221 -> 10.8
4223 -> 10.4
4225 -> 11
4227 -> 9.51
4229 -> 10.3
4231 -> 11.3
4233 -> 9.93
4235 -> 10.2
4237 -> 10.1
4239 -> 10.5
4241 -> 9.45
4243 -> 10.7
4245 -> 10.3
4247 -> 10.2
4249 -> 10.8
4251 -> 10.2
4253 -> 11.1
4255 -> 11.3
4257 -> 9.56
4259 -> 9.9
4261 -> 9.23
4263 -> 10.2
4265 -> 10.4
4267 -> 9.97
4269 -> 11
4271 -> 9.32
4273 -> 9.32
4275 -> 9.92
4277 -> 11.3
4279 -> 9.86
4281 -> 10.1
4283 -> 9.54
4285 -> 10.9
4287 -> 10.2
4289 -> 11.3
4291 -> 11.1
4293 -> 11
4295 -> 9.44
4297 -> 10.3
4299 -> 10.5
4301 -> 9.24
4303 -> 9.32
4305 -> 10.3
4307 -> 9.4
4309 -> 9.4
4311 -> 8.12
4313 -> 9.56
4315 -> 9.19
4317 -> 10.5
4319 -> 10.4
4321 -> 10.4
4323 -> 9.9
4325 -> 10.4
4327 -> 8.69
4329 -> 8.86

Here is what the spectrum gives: -0.08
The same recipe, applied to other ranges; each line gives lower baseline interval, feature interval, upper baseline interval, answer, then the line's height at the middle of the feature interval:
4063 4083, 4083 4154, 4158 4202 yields 0.013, 10.2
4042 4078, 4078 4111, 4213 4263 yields 0.154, 10.5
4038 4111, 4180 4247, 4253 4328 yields -0.037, 9.98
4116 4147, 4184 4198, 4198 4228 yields 0.042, 10.4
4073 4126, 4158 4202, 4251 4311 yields -0.047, 9.85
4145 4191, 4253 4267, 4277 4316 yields -0.011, 10.1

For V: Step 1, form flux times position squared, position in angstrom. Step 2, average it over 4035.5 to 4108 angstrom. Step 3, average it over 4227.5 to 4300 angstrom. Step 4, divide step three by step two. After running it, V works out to 1.1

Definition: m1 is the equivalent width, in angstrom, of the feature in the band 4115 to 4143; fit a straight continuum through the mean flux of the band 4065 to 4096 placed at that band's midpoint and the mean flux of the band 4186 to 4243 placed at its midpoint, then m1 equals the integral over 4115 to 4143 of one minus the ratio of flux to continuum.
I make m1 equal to -1.9 angstrom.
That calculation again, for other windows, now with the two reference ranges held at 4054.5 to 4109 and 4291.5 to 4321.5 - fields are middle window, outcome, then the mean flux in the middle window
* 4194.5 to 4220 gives -1.3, 10.3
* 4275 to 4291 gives -1.0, 10.5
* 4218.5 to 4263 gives -2.4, 10.3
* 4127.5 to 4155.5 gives -1.9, 10.5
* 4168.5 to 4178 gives -0.7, 10.6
